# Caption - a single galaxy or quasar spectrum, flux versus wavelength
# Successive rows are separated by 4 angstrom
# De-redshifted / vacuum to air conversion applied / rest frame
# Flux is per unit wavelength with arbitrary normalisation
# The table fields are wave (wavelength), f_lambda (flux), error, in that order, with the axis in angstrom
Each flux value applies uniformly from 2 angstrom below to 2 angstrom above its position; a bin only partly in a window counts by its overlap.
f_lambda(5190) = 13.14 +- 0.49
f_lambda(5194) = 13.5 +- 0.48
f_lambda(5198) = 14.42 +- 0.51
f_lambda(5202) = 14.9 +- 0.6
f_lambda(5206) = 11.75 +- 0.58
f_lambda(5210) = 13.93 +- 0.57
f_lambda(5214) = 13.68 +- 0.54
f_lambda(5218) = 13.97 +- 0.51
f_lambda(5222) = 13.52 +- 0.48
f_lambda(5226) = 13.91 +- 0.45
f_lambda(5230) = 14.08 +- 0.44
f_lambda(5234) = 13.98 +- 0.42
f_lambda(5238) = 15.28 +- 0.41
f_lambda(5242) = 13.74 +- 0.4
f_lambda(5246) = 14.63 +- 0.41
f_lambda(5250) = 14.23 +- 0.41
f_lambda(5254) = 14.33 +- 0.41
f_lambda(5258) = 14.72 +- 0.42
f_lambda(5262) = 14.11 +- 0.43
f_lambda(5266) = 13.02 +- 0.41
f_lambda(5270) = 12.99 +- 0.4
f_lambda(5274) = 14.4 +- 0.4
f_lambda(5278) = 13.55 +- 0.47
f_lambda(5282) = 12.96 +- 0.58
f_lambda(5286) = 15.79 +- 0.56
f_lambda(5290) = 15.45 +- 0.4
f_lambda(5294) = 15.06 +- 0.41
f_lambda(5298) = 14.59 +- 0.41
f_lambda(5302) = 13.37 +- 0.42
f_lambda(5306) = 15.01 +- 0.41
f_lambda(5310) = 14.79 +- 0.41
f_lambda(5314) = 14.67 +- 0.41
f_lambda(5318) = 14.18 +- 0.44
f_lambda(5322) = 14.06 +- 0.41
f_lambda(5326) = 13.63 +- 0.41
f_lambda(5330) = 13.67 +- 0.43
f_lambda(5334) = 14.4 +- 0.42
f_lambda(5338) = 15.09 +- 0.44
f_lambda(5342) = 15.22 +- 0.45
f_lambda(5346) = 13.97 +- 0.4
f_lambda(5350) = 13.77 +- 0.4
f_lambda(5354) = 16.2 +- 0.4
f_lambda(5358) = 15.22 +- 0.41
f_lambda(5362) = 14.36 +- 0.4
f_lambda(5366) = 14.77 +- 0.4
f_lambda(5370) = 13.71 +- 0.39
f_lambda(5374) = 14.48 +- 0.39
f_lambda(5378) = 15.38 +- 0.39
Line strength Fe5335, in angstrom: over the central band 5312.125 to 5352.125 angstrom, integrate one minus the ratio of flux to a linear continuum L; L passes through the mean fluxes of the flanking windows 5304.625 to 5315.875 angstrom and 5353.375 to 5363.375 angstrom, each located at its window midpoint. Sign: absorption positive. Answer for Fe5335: 1.9 angstrom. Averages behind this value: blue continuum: 14.8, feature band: 14.3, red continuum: 15.2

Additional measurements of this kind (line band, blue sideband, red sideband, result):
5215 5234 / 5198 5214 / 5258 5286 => -0.3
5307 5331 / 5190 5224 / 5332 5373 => 0.4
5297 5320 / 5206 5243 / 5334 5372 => 0.0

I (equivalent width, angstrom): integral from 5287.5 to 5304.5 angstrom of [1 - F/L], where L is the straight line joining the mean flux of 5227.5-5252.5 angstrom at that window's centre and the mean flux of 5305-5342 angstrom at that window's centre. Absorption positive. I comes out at -0.3 angstrom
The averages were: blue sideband 14.3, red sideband 14.4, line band 14.7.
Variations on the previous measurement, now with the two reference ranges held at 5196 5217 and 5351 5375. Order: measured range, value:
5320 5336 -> 0.7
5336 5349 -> -0.1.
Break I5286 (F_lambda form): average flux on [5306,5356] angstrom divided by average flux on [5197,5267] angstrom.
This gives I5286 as 1.03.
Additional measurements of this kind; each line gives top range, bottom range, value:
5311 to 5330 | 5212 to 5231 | 1.02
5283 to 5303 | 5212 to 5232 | 1.07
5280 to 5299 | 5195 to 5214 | 1.08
